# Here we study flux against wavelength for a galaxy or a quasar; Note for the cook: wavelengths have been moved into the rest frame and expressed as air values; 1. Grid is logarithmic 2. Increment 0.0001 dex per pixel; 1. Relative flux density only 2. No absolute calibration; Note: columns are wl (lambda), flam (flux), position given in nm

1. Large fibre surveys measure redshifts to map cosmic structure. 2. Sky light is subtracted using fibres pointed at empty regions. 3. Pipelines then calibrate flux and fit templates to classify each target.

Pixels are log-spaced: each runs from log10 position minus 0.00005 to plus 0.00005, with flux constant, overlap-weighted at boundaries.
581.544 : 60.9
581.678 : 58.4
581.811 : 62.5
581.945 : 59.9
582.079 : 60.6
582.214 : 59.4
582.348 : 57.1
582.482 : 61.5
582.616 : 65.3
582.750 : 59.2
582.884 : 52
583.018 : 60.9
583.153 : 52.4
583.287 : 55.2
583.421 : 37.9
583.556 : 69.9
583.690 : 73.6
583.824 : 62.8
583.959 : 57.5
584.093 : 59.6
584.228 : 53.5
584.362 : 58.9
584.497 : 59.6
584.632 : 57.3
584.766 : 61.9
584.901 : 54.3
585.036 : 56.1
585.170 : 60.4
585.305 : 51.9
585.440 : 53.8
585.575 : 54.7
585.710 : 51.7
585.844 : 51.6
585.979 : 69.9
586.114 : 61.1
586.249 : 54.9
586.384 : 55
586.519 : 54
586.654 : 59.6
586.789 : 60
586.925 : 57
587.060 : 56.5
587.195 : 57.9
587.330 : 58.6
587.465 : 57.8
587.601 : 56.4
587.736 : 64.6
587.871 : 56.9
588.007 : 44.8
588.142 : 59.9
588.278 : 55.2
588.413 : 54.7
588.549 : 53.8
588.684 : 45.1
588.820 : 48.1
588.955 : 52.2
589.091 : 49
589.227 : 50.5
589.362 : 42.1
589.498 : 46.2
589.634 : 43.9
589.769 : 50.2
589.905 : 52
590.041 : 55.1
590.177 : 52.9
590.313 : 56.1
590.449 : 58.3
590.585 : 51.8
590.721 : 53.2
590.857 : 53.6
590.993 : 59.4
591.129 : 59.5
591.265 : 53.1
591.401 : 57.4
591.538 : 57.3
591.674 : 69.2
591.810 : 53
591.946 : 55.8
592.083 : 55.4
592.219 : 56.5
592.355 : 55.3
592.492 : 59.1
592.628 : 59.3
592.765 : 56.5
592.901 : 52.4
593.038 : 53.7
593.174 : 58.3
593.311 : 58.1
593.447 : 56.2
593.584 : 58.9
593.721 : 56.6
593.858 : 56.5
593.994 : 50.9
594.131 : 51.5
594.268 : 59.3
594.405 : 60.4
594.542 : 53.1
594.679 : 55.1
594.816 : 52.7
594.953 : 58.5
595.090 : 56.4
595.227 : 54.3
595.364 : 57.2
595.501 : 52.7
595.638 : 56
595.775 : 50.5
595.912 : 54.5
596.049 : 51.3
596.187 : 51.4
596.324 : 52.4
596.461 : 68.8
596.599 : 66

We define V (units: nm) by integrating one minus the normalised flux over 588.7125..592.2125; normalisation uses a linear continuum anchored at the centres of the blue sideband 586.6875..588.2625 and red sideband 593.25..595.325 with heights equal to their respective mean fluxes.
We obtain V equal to 0.20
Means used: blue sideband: 57.3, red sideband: 55.9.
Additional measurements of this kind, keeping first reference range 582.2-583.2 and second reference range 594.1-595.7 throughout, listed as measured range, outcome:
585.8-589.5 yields 0.16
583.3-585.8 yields 0.03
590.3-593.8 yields -0.02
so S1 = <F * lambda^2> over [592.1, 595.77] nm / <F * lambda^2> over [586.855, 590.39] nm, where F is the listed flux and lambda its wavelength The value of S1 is 1.07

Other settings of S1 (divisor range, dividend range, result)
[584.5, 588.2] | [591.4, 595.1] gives 1.01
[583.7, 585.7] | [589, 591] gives 0.91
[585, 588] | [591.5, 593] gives 1.02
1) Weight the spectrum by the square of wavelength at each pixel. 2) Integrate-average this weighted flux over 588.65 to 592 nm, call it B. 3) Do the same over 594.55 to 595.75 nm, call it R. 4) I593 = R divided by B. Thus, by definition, 1.05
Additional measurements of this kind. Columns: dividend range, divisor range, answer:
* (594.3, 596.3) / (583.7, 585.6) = 0.98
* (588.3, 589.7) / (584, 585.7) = 0.87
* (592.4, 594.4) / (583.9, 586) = 1.02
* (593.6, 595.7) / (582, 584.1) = 0.98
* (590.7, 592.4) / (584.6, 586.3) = 1.02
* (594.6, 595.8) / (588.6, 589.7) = 1.19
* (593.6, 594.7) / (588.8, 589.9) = 1.18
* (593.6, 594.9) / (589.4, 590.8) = 1.08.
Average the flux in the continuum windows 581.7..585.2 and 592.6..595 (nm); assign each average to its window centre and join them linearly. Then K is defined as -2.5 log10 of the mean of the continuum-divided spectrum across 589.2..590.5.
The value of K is 0.13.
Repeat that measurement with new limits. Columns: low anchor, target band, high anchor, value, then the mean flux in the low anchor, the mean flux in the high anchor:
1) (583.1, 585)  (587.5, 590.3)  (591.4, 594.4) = 0.111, 58.2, 56.7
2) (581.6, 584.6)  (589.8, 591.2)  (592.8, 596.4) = 0.027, 59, 55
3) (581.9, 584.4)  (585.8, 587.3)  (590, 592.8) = -0.003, 58.8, 56.6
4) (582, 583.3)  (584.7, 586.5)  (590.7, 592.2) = 0.026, 58.5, 57.1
